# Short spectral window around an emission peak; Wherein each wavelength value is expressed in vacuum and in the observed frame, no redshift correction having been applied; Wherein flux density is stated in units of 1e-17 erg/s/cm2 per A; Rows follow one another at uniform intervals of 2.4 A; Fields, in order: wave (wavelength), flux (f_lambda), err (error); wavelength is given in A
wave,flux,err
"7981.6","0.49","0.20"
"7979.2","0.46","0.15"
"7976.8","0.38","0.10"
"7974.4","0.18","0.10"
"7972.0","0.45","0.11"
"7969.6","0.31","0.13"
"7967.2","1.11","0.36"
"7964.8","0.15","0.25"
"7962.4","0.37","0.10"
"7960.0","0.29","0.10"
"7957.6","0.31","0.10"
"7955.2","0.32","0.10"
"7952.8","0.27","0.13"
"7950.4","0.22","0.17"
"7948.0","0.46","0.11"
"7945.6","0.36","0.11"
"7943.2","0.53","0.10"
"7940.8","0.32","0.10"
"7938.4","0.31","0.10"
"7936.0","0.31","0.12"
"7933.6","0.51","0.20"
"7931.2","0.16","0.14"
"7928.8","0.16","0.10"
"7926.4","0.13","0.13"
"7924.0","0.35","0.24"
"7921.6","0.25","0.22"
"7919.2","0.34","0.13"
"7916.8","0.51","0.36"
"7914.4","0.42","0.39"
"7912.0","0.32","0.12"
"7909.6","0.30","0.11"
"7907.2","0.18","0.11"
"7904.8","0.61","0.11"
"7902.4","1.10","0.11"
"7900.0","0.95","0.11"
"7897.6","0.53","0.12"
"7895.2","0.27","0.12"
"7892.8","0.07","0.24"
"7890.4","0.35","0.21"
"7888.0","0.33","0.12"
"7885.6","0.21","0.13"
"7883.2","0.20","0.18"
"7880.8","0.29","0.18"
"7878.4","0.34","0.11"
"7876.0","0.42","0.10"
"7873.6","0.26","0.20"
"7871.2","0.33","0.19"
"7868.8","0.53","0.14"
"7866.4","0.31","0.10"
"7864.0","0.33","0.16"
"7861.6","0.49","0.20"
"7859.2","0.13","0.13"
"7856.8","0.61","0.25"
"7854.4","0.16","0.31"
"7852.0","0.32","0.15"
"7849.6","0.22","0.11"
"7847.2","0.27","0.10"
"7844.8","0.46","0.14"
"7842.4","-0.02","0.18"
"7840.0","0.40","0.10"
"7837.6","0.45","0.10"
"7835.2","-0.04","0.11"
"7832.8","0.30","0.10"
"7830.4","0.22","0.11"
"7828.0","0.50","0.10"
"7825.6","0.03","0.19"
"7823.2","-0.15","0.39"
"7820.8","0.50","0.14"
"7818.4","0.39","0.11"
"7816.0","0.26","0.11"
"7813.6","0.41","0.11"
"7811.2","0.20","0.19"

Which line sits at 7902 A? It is H-gamma 4340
